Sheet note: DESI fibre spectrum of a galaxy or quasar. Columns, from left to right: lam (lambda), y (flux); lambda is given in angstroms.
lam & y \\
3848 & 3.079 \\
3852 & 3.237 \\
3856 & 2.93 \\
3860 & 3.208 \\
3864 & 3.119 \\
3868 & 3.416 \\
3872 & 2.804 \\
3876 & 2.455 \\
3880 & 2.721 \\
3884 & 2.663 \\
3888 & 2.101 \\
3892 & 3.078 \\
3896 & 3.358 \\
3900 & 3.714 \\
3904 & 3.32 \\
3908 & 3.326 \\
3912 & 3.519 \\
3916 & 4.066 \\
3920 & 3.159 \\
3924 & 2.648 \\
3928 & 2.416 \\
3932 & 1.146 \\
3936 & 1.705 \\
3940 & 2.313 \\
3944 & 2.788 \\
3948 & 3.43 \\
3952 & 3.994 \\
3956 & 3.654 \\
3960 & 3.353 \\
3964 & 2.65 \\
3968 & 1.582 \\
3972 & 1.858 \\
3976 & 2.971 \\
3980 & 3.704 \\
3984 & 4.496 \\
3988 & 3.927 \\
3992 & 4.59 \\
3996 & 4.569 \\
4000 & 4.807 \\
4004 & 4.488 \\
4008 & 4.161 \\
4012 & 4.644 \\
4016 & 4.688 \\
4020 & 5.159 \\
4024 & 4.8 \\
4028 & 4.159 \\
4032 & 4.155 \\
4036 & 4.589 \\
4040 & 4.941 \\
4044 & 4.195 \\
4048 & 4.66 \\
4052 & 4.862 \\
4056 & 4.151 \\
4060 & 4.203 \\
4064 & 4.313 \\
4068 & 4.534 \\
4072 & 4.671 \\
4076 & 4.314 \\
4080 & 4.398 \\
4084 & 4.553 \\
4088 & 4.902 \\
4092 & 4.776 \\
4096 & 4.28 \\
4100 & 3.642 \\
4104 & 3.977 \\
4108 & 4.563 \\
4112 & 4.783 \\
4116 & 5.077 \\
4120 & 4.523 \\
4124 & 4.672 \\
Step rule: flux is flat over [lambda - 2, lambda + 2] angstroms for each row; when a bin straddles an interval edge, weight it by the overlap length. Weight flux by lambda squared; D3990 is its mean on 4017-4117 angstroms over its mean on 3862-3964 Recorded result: 1.6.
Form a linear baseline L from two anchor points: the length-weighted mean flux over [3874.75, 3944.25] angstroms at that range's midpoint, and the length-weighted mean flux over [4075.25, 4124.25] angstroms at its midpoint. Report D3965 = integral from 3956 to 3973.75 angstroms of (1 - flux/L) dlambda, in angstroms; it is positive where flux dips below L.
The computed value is 4.2 angstroms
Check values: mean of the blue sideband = 2.81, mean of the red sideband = 4.5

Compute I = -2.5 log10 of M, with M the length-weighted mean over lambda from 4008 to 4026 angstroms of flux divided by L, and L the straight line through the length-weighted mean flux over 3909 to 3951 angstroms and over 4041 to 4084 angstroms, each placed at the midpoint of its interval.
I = -0.22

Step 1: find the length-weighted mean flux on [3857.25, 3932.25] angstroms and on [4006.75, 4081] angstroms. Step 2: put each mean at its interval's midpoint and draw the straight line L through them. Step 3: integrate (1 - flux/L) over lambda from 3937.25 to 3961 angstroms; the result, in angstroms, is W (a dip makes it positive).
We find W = 2.4 angstroms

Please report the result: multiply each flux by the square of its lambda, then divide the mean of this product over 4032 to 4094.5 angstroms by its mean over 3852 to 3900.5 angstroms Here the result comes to 1.7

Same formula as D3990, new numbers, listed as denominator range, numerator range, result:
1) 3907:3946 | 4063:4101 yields 1.79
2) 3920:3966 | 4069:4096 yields 1.78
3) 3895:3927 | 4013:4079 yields 1.44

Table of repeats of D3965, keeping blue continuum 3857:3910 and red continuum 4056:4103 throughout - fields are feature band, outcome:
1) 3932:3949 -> 5.4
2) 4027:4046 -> -1.5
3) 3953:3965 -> 0.7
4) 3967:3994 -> 2.5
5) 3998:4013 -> -2.5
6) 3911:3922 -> -1.1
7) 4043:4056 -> -1.1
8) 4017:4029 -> -2.3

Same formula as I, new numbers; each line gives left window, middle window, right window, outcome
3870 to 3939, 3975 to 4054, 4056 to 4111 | -0.17 mag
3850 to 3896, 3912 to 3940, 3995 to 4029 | 0.34 mag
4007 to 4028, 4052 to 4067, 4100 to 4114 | 0.04 mag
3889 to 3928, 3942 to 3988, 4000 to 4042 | 0.23 mag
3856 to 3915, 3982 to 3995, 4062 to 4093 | -0.13 mag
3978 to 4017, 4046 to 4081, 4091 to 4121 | -0.01 mag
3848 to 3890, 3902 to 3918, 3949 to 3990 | -0.18 mag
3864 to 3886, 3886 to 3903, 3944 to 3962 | -0.02 mag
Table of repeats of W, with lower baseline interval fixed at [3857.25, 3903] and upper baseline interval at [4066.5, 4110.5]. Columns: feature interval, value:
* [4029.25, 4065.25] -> -2.75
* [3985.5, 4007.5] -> -3.90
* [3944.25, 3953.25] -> -0.15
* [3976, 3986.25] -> -0.55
